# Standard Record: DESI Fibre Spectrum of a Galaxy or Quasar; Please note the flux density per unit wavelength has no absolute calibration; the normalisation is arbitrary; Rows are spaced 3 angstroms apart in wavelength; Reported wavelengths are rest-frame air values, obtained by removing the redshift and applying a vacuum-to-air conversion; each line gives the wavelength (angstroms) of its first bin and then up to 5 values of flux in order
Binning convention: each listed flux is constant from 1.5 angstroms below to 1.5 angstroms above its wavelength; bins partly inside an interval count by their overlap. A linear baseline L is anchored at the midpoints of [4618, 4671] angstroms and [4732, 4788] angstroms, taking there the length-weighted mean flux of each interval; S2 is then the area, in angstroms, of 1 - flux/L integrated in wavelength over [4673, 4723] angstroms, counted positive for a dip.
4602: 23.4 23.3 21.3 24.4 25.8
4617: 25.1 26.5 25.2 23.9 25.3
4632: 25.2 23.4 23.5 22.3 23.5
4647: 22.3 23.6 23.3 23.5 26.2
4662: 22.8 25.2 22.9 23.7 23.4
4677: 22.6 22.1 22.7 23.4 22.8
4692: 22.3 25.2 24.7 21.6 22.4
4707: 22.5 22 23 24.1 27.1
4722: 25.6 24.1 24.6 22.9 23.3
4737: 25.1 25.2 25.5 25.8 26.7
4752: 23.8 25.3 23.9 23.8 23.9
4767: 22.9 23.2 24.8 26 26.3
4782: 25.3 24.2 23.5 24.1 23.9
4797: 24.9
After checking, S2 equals 2.0 angstroms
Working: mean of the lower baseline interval 24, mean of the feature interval 23.4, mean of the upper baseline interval 24.7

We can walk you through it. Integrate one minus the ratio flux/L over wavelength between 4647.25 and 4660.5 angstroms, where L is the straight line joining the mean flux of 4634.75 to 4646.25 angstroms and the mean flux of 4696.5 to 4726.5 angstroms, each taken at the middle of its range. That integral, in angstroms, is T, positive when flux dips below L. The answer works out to -0.44 angstroms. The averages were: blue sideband 23.1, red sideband 23.7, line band 24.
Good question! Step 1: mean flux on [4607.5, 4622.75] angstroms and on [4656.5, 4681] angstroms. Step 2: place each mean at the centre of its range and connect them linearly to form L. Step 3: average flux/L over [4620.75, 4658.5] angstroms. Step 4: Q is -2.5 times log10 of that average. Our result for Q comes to 0.02 mag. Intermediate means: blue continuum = 24.9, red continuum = 23.6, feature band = 23.9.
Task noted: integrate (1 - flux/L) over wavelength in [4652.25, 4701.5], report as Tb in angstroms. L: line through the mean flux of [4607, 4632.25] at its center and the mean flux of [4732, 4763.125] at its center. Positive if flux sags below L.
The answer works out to 2.6 angstroms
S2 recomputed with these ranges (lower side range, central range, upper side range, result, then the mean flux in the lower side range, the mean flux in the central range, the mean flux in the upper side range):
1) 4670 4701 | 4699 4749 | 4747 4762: -0.1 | 23.2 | 24.1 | 24.8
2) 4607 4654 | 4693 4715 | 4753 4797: 1.1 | 24.1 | 23.1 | 24.4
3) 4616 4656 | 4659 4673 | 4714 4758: 0.2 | 24.1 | 23.9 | 24.9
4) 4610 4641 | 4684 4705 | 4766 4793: 1.2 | 24.7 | 23.2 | 24.5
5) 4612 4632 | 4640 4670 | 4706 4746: 1.7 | 25.3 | 23.6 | 24.3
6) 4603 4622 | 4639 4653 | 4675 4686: 0.3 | 24.4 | 23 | 22.6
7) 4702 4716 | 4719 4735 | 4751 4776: -0.9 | 22.6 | 24.4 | 24.1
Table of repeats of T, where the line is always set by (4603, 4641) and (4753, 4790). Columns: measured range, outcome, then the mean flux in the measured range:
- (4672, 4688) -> 1.0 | 22.9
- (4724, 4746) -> -0.1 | 24.5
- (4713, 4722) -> -0.3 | 25.2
